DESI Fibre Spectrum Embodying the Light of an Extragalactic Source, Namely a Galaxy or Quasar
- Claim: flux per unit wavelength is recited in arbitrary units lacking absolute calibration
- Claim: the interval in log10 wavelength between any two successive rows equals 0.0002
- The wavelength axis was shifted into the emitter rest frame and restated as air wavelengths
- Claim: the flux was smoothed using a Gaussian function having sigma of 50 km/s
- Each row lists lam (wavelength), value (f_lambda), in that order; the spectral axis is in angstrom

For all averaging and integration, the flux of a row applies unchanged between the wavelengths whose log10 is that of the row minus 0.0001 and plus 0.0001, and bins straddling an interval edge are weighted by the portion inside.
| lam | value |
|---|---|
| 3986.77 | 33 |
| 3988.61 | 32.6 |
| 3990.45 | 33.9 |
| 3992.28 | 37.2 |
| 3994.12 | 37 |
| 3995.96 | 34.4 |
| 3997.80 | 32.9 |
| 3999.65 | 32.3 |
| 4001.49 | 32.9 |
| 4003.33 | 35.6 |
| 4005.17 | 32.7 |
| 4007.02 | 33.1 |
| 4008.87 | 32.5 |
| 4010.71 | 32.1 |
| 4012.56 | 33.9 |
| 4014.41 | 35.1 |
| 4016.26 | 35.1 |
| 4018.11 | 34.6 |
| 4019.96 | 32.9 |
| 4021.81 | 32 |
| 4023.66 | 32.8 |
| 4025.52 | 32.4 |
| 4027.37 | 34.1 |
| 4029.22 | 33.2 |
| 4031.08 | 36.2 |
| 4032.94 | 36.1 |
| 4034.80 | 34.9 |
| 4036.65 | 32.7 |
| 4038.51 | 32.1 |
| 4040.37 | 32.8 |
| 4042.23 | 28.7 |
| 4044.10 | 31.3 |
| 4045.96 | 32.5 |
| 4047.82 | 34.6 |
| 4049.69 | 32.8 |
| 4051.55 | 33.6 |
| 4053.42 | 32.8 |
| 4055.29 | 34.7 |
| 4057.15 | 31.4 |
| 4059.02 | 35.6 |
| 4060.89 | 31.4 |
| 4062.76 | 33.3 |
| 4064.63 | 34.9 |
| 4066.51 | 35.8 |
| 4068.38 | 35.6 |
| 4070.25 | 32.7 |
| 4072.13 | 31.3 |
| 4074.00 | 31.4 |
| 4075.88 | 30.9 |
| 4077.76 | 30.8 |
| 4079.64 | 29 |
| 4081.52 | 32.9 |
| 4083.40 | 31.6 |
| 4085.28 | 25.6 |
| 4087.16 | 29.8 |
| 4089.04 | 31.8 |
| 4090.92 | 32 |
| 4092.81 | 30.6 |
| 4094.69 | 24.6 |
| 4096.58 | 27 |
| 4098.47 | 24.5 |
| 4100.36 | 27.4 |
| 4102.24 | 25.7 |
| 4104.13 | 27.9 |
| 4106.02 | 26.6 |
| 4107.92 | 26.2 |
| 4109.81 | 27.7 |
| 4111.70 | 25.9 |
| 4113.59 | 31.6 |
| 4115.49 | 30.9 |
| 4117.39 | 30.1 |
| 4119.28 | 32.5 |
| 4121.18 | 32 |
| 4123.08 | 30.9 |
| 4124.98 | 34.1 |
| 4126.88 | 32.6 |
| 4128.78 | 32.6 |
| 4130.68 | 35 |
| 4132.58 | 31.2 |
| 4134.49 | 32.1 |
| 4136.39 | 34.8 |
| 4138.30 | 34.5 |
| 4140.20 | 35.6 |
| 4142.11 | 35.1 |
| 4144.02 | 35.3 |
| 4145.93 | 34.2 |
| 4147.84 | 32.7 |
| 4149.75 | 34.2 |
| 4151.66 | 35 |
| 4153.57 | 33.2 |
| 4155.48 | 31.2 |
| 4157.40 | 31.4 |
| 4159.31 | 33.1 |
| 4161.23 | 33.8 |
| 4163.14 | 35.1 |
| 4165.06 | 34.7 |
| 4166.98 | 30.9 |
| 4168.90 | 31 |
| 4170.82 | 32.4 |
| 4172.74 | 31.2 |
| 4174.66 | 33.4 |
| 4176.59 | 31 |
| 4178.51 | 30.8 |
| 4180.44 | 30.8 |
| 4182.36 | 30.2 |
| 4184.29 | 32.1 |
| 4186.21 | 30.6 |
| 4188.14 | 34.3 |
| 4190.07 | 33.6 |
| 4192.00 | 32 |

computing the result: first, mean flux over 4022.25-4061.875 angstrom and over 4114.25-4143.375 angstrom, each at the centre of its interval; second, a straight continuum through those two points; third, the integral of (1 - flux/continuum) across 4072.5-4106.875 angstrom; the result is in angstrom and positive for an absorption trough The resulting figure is 4.3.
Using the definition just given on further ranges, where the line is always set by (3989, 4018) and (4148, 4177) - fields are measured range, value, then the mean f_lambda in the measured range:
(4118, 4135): 0.3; 32.5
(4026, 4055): 0.4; 33.2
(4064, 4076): 0.1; 33.3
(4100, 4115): 2.6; 27.5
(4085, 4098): 1.8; 28.8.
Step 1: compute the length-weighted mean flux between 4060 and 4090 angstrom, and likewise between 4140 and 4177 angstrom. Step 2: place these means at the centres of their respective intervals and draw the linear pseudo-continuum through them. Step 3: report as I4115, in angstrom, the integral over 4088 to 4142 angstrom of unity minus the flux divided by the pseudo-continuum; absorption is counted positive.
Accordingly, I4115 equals 3.5 angstrom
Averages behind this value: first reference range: 31.8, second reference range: 33.2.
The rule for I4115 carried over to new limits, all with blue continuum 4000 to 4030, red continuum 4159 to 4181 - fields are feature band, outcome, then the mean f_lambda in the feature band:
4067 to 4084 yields 0.6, 31.9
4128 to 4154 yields -1.2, 34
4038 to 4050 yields 0.4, 32.1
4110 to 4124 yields 1.0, 30.4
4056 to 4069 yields -0.3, 34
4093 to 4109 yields 3.1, 26.5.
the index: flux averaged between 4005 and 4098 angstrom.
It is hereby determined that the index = 32.4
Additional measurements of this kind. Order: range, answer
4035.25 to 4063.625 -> 32.7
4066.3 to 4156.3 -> 31.2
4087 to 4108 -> 27.8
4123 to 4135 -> 32.8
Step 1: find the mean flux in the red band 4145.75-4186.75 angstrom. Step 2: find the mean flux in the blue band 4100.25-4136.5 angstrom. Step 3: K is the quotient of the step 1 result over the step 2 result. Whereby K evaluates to 1.07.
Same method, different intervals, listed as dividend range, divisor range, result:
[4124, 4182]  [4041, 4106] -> 1.07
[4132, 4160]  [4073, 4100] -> 1.14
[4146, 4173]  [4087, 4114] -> 1.18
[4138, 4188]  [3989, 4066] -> 0.98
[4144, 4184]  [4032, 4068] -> 0.98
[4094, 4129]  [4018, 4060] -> 0.87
